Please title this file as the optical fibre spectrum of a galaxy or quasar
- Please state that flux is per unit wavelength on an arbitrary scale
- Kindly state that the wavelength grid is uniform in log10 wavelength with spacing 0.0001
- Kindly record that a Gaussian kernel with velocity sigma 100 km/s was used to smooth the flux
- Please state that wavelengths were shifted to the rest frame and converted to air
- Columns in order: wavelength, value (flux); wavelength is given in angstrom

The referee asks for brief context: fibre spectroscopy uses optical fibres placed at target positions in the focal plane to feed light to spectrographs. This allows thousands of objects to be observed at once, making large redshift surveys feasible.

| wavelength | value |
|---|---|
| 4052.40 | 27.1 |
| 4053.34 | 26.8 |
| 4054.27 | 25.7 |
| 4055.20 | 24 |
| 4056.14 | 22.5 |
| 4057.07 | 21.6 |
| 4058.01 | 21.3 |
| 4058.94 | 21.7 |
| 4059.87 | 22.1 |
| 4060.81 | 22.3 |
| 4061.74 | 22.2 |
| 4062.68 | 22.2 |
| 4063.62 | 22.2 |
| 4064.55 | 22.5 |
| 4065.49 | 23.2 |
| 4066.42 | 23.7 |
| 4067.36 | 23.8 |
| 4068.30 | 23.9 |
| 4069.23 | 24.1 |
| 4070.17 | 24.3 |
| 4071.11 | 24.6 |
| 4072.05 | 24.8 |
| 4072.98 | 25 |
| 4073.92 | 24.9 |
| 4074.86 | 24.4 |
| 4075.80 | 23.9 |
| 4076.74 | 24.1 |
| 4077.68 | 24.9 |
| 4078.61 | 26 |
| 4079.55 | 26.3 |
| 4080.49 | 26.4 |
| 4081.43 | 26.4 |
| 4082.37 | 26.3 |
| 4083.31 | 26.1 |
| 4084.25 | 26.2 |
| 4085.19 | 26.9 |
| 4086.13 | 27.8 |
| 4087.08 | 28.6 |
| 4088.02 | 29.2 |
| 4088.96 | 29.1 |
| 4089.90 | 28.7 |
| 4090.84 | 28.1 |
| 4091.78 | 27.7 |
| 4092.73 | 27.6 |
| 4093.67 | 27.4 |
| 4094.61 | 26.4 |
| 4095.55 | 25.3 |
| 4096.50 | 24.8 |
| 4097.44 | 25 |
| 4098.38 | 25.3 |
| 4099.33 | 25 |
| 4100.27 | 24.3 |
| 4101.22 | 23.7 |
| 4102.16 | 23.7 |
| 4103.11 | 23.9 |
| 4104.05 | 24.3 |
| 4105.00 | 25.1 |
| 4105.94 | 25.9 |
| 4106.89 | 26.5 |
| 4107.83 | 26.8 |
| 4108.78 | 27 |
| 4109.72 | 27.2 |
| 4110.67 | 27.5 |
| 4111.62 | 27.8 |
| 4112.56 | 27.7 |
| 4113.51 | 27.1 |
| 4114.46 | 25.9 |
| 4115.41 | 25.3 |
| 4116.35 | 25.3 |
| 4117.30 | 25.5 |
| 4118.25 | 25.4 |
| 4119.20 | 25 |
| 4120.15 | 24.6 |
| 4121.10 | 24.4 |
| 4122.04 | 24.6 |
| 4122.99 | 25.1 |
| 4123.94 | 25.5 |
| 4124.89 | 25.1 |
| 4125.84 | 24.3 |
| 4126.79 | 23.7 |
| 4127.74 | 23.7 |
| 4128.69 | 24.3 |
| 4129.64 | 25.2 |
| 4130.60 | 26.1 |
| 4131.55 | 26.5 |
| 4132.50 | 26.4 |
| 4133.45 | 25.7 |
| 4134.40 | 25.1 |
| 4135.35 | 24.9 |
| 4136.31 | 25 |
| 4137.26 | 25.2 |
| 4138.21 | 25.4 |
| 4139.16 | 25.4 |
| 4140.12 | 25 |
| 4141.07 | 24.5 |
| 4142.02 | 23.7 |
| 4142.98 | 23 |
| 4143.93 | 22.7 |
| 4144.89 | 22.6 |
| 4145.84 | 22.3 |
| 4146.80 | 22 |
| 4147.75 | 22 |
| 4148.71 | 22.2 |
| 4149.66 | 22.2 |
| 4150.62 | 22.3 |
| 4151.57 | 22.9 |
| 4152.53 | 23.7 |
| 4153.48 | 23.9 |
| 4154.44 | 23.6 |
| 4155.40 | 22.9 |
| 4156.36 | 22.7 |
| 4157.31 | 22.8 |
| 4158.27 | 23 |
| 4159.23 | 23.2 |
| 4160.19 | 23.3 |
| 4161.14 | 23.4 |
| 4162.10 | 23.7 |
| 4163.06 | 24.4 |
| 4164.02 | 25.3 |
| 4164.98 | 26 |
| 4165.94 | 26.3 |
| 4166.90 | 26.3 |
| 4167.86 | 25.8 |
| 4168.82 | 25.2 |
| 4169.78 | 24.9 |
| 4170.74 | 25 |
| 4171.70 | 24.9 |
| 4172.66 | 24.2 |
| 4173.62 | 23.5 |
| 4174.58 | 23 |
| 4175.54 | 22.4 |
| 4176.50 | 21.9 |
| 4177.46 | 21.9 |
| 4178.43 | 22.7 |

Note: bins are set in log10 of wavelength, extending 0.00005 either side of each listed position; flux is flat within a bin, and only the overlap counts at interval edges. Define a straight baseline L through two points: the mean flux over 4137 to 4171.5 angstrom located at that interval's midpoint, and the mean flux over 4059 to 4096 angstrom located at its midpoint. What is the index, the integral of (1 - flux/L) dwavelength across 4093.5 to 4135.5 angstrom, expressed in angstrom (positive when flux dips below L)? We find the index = -1.4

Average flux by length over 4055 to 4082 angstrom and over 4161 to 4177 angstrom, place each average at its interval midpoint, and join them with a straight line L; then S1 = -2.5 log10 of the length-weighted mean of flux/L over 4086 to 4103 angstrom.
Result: -0.11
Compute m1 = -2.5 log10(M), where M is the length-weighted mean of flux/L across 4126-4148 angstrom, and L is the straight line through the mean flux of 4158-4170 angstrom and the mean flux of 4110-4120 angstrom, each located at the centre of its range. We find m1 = 0.050 mag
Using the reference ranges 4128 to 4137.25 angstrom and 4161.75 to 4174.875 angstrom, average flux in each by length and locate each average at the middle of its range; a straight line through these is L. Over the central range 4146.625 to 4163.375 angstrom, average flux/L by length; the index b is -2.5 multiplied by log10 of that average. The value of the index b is 0.09 mag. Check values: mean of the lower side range 25.4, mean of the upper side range 24.9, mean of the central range 23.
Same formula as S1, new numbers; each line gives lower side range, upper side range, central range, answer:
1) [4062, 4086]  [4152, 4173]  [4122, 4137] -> -0.03 mag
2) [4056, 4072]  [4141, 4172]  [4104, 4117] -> -0.14 mag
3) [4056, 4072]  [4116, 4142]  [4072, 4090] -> -0.12 mag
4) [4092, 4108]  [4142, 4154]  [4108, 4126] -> -0.06 mag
